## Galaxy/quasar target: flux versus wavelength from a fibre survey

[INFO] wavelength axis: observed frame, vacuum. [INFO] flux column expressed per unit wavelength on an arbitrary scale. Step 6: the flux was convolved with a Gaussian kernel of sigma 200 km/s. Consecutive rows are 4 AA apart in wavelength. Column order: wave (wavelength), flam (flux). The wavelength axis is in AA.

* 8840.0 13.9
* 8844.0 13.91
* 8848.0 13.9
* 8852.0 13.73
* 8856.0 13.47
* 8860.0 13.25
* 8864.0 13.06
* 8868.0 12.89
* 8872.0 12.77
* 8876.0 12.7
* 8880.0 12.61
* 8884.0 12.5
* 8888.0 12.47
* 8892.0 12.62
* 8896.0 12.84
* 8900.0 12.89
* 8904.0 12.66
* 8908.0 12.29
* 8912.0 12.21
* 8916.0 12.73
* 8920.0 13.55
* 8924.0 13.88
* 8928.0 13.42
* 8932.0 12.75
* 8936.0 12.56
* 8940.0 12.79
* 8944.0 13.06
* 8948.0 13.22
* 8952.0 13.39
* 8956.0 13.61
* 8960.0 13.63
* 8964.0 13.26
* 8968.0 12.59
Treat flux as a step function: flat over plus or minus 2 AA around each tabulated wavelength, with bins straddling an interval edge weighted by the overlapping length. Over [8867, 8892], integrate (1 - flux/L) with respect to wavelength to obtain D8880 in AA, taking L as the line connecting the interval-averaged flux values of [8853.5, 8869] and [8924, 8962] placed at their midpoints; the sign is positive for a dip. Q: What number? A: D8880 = 1.1 AA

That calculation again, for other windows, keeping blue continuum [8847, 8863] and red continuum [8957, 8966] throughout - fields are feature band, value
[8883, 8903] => 1.2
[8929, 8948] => 0.9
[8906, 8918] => 1.0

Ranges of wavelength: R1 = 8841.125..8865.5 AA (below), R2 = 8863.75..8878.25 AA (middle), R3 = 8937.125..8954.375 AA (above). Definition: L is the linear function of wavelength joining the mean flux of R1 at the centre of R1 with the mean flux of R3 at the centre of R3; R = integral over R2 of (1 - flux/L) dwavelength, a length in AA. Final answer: 0.7 AA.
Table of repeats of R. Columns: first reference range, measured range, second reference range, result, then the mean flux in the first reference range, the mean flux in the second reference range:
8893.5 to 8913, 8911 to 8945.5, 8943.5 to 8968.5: -0.23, 12.6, 13.3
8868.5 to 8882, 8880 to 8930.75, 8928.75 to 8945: -0.24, 12.7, 12.8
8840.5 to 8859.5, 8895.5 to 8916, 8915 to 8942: 1.10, 13.7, 13.1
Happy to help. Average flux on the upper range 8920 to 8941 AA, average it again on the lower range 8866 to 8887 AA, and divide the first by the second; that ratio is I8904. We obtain 1.0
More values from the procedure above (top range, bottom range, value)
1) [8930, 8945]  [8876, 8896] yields 1.01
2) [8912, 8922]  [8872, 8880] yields 1.02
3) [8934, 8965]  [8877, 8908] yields 1.04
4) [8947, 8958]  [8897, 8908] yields 1.06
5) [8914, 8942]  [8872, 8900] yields 1.04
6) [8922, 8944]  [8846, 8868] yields 0.97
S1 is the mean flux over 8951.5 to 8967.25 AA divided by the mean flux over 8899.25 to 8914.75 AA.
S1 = 1.1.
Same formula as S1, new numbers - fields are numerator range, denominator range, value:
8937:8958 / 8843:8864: 0.97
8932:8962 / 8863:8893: 1.04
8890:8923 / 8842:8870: 0.95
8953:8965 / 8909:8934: 1.03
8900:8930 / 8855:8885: 1.00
